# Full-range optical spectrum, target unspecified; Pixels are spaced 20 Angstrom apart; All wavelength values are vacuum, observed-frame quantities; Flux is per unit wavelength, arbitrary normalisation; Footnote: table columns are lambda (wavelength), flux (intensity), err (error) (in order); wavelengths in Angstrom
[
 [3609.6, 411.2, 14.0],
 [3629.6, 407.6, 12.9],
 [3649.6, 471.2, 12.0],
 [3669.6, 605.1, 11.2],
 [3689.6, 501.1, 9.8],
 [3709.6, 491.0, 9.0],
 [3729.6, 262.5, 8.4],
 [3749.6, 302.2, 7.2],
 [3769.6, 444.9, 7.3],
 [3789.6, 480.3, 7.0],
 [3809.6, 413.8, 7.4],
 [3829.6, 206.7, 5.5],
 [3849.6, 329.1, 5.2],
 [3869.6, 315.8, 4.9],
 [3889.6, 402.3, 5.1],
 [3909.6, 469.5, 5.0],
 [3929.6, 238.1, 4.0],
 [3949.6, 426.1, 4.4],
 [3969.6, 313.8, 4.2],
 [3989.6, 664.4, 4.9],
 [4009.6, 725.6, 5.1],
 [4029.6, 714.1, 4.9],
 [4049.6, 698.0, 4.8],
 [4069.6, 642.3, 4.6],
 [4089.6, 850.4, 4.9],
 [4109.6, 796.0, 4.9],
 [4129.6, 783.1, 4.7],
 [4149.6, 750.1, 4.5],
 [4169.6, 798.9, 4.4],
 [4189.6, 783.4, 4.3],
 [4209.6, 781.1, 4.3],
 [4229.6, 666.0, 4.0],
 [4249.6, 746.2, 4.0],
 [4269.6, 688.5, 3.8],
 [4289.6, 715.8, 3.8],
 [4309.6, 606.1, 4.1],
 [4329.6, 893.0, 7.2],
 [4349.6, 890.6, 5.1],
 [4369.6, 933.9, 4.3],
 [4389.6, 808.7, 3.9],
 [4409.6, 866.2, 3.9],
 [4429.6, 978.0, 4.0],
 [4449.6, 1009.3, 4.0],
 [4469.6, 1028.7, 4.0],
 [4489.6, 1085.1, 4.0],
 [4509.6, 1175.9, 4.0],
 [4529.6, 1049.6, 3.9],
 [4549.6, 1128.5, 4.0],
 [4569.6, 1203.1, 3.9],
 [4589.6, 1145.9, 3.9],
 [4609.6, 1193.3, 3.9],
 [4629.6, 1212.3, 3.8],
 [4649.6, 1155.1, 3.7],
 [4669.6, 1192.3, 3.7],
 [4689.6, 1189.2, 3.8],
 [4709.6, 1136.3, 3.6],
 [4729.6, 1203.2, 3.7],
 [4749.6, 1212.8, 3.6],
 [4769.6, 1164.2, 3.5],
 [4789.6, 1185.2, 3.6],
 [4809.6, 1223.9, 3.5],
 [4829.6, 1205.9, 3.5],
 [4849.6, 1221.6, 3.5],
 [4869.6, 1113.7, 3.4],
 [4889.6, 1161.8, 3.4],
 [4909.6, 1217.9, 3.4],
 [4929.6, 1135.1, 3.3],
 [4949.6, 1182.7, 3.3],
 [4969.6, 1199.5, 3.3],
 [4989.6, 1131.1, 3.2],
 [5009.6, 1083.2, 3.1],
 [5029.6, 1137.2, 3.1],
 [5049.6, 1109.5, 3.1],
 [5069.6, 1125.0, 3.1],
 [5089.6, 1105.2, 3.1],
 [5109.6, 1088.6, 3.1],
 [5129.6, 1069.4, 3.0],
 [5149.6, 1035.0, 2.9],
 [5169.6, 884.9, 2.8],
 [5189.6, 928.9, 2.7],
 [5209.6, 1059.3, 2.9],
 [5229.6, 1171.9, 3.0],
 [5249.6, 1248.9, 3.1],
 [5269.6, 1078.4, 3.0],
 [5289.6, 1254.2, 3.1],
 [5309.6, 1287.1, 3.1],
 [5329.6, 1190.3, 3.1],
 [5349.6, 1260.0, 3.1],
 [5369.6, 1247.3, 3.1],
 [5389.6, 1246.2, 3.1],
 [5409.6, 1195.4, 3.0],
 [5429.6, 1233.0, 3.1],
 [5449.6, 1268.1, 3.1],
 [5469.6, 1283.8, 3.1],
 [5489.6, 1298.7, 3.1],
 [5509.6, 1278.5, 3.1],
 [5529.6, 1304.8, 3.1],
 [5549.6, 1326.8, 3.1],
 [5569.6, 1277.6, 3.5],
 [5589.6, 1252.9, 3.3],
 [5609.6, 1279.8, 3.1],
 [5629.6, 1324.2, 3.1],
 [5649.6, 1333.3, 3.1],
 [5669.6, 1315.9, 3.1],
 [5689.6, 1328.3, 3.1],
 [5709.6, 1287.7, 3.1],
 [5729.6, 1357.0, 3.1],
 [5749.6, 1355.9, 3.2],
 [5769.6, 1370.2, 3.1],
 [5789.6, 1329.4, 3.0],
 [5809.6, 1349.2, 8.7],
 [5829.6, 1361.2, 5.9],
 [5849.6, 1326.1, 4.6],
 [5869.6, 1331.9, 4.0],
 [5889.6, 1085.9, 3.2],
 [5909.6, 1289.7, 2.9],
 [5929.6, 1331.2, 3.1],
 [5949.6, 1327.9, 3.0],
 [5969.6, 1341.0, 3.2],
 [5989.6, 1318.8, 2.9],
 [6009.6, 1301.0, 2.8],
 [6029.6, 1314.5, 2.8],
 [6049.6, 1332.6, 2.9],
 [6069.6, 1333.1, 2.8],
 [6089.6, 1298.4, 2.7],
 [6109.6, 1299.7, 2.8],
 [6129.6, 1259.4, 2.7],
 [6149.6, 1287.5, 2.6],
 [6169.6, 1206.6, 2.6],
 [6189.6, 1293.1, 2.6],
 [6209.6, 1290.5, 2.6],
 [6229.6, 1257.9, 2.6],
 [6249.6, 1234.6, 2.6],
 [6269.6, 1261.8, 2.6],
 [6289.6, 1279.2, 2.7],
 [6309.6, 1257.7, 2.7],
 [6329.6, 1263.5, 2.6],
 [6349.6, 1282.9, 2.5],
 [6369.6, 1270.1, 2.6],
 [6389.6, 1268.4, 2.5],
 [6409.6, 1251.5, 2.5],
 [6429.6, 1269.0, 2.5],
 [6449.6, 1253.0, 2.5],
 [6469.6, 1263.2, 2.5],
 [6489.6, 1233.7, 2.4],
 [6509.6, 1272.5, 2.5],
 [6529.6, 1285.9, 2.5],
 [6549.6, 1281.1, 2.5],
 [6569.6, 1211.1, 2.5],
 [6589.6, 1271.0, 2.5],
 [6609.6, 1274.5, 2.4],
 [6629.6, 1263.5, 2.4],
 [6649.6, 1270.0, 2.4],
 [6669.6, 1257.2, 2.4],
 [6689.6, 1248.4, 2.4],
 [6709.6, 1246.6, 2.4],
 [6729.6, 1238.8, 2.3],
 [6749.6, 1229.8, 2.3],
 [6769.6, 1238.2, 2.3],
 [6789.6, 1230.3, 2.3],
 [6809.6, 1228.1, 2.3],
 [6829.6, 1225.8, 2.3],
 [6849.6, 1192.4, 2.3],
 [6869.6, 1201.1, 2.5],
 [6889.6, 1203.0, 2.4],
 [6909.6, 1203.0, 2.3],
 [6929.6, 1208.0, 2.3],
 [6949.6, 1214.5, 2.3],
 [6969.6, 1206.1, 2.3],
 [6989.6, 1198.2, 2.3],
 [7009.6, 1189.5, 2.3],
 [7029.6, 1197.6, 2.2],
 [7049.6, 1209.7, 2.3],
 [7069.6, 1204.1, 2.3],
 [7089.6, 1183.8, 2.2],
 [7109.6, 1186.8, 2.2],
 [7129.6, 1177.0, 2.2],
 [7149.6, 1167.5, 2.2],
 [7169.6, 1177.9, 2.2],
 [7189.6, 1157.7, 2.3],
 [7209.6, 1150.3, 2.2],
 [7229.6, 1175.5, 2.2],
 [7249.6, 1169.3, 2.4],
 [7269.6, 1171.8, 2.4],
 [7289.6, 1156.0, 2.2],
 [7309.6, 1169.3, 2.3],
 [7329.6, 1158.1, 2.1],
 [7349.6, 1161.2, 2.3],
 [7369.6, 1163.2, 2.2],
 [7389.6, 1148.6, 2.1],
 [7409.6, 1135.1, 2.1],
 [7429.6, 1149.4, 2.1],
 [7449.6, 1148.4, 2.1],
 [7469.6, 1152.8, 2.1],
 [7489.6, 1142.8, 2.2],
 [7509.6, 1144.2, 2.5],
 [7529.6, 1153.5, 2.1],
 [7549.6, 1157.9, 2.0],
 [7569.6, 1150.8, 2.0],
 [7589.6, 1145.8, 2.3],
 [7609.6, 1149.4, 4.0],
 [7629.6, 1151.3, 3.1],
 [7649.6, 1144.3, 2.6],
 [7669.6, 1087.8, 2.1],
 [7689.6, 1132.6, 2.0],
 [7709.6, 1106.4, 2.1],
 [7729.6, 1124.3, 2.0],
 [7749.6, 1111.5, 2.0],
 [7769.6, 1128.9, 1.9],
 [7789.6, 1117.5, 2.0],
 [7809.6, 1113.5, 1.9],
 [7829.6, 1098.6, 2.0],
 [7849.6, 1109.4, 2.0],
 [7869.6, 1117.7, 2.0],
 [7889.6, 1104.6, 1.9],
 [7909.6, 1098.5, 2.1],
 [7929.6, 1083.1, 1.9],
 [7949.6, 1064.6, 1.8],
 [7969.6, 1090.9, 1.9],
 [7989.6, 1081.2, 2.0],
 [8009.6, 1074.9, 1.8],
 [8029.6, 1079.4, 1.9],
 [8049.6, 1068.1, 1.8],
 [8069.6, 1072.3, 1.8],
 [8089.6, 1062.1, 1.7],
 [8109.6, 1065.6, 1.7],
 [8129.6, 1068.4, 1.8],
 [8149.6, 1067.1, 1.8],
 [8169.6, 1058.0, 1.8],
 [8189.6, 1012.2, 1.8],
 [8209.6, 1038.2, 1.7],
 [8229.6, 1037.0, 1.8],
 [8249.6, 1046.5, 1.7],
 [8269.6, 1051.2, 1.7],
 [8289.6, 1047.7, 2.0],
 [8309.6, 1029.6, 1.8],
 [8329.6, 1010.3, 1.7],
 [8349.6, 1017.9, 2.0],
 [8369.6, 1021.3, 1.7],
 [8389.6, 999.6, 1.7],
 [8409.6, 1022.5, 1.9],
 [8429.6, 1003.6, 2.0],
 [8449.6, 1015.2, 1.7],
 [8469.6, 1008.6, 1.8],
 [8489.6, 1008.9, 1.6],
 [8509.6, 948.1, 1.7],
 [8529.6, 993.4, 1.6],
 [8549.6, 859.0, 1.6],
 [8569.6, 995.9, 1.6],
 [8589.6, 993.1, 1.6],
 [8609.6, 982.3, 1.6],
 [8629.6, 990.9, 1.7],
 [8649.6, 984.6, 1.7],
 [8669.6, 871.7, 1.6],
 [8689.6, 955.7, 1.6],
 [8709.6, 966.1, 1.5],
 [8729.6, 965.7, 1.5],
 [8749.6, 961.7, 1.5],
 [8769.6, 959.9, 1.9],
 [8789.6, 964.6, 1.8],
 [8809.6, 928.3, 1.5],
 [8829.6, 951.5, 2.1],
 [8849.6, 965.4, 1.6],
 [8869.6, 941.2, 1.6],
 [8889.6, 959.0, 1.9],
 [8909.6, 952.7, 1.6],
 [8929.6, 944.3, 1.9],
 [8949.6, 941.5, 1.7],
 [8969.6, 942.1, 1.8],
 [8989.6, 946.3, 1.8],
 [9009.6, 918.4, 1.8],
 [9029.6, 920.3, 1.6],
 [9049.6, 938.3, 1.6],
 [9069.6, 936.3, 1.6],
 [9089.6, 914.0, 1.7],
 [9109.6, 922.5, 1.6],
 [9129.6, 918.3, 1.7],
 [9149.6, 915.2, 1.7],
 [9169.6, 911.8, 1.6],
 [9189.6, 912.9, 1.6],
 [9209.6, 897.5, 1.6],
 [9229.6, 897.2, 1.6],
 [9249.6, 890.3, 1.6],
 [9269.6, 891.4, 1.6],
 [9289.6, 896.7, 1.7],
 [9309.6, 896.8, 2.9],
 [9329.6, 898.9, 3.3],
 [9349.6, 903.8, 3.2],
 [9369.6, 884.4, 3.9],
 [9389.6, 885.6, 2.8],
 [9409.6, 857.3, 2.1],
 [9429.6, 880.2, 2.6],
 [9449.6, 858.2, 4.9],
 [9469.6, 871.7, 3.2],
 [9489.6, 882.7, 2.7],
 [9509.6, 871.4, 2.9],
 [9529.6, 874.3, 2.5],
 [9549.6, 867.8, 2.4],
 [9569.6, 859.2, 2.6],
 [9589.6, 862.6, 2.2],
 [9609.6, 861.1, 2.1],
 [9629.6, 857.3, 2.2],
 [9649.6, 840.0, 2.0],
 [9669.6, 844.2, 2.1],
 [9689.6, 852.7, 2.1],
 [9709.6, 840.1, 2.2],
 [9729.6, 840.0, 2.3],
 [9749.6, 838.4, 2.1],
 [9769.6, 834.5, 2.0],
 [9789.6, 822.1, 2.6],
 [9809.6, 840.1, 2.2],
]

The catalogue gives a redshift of 0.00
